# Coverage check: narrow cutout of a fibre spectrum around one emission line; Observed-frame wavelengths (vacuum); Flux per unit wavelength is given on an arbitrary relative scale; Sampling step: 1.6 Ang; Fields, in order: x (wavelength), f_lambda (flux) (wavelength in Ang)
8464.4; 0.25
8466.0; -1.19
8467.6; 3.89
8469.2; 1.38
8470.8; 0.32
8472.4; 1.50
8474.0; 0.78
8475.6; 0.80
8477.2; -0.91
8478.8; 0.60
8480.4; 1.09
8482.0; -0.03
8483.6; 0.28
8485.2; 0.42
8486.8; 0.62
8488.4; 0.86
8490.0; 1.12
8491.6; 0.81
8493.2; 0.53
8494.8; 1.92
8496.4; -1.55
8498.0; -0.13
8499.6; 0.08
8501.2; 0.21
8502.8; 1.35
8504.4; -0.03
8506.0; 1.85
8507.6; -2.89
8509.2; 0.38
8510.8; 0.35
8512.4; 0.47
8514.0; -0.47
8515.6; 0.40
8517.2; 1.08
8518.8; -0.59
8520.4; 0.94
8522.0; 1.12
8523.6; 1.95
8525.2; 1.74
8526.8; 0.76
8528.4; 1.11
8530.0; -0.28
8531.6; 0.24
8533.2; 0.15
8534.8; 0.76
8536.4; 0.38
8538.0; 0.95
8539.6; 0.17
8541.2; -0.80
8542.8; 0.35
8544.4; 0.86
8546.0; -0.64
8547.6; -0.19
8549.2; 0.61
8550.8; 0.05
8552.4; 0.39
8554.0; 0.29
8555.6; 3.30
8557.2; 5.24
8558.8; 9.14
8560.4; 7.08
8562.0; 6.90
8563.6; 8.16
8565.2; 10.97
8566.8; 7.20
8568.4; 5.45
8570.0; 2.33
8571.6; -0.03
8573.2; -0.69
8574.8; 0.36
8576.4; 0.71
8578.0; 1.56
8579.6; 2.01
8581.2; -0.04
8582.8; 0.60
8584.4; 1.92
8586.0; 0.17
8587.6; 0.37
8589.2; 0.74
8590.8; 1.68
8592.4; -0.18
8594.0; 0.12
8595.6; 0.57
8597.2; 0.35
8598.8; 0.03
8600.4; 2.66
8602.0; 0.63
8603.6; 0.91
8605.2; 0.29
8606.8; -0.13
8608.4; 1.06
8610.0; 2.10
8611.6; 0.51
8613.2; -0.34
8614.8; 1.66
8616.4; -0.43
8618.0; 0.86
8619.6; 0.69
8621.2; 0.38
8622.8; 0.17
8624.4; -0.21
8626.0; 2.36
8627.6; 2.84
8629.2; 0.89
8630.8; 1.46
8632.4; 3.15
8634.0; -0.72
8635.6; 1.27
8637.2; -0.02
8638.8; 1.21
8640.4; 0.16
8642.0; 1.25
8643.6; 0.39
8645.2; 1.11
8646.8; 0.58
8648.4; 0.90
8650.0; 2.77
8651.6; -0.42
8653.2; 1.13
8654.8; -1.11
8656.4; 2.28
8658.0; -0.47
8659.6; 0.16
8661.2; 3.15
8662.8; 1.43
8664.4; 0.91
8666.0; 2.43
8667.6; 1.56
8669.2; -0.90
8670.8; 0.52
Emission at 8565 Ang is [O II] 3727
